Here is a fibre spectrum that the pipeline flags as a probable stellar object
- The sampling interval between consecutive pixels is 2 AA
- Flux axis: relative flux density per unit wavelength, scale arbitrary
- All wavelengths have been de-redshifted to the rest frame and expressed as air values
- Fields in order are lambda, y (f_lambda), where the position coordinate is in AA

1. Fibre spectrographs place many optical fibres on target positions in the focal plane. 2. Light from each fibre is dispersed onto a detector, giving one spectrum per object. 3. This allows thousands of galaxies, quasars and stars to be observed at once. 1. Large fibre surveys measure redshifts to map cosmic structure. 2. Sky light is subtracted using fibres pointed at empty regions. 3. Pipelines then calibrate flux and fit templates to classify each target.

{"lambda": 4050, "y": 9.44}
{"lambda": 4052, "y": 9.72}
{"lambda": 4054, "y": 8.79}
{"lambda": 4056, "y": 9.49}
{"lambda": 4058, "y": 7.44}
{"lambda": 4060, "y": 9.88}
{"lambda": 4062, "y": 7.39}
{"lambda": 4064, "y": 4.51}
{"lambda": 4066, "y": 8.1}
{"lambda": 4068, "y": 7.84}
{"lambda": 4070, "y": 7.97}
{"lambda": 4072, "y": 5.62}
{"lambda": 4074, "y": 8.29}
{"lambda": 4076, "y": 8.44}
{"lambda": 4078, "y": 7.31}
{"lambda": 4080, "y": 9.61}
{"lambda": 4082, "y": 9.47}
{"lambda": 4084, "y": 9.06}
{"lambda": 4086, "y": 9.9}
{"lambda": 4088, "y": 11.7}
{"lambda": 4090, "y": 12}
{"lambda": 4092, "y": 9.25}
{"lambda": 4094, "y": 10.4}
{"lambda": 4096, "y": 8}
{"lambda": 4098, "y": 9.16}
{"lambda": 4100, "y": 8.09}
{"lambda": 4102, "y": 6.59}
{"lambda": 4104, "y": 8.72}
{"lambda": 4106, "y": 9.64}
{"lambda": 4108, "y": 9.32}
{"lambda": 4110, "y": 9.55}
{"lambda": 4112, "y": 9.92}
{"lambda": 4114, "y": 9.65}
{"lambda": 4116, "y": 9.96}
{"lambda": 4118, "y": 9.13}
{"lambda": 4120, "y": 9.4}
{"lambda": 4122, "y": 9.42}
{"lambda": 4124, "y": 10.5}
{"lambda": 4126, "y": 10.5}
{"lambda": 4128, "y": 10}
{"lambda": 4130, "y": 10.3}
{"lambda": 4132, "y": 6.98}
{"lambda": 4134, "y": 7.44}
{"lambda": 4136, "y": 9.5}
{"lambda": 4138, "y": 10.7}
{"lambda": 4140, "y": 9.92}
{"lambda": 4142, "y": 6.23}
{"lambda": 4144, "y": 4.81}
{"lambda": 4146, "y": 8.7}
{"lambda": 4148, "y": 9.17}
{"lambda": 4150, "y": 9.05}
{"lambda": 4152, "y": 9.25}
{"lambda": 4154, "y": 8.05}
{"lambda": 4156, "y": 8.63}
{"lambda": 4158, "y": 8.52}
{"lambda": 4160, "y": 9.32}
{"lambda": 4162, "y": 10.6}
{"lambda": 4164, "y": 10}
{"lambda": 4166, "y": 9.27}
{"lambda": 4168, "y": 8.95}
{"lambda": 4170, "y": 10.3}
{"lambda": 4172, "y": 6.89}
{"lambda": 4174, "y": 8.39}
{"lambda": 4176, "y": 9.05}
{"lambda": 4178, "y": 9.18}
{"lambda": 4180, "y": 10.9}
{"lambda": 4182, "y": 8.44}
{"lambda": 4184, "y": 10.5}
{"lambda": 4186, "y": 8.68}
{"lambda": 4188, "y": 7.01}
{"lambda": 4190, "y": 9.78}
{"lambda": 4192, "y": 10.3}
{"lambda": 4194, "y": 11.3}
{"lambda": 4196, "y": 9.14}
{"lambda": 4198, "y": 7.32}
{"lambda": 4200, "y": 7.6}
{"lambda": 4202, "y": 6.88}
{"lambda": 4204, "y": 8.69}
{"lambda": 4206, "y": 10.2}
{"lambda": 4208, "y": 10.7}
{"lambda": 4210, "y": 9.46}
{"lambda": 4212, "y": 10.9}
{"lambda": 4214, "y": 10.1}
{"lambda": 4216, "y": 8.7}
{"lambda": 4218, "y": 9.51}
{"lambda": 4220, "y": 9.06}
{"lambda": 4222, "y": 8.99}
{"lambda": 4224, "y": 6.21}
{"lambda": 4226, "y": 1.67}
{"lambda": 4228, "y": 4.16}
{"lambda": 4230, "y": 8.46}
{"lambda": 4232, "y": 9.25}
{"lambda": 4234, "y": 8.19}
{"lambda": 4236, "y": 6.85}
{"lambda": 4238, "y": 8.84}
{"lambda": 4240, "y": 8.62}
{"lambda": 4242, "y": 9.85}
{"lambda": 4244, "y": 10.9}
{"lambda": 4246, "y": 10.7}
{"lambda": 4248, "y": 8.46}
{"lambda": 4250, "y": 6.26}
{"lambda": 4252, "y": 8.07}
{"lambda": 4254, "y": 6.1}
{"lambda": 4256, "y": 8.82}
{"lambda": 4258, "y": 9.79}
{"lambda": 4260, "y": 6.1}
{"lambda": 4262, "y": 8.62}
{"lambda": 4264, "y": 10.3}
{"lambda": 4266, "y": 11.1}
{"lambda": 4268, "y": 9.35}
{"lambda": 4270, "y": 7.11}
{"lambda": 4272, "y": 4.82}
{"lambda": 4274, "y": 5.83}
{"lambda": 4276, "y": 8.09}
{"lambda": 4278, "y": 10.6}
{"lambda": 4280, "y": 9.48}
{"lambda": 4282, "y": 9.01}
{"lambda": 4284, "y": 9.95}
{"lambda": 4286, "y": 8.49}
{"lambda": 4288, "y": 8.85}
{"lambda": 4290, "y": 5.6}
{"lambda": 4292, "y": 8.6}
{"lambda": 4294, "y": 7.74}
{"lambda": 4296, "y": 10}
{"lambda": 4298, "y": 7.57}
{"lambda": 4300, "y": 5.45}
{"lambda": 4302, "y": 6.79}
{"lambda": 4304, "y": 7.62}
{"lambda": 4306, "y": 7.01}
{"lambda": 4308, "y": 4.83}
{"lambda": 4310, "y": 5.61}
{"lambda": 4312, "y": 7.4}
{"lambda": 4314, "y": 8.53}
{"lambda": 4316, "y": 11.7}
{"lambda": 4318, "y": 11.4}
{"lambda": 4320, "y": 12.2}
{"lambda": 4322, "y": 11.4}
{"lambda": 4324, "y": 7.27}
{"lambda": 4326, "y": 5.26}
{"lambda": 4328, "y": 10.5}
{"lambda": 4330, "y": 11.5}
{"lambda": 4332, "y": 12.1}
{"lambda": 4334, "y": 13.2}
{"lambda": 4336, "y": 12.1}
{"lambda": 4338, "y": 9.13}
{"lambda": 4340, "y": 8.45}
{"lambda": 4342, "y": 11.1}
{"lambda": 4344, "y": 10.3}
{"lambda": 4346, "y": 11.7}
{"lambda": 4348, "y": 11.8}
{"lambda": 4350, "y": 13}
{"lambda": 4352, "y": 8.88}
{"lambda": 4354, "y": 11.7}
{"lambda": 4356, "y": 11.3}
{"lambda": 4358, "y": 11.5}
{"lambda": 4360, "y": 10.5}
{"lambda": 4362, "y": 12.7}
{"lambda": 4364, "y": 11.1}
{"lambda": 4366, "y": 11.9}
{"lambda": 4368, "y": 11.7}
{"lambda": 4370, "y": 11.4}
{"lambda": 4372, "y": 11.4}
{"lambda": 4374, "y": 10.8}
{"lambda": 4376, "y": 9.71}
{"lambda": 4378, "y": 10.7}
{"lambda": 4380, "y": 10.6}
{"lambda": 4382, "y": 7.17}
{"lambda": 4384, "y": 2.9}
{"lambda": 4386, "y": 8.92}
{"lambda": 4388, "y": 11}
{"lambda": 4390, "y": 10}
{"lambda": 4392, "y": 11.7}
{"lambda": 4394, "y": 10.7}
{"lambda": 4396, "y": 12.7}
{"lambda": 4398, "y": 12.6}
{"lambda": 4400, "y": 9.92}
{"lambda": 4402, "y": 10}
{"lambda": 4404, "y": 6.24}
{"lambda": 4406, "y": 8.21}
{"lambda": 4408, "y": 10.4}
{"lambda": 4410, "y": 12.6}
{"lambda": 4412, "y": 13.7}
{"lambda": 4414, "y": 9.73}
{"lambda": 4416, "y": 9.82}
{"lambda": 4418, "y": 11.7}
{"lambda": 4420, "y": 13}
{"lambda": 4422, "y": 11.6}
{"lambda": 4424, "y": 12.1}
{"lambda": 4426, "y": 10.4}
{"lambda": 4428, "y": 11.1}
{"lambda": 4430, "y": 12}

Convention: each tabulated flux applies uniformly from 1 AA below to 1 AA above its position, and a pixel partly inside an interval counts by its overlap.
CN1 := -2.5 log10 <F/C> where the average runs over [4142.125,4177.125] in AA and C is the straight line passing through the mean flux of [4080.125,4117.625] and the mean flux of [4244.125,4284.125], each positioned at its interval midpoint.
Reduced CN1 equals 0.047 mag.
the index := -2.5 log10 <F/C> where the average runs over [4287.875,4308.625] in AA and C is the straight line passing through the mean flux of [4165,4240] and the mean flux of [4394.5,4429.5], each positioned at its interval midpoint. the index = 0.31 mag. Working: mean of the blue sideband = 8.64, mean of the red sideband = 10.9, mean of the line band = 7.26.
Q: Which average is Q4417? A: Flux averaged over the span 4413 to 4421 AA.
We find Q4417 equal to 11.1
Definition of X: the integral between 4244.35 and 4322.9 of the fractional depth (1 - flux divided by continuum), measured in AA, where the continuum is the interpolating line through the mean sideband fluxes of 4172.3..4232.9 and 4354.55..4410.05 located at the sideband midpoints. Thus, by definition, 8.8 AA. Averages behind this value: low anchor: 8.66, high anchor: 10.3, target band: 8.36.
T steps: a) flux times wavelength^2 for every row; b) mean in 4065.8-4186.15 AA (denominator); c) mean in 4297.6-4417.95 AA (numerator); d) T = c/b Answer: 1.24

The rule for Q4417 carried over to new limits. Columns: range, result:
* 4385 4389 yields 9.96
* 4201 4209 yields 9.12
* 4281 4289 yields 9.07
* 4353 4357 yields 11.5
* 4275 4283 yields 9.29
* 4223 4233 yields 5.95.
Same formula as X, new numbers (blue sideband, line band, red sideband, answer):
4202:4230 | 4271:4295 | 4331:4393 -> 3.3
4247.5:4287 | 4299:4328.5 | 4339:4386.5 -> 3.9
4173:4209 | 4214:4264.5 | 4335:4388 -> 7.4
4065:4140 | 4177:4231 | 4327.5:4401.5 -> 6.0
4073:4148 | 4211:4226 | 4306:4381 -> 1.8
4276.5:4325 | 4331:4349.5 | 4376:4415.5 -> -4.2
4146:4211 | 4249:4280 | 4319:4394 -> 5.3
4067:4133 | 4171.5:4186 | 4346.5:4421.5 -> 0.7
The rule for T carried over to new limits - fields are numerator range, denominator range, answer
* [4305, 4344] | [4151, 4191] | 1.13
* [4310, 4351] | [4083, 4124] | 1.22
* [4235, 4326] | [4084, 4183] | 0.98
